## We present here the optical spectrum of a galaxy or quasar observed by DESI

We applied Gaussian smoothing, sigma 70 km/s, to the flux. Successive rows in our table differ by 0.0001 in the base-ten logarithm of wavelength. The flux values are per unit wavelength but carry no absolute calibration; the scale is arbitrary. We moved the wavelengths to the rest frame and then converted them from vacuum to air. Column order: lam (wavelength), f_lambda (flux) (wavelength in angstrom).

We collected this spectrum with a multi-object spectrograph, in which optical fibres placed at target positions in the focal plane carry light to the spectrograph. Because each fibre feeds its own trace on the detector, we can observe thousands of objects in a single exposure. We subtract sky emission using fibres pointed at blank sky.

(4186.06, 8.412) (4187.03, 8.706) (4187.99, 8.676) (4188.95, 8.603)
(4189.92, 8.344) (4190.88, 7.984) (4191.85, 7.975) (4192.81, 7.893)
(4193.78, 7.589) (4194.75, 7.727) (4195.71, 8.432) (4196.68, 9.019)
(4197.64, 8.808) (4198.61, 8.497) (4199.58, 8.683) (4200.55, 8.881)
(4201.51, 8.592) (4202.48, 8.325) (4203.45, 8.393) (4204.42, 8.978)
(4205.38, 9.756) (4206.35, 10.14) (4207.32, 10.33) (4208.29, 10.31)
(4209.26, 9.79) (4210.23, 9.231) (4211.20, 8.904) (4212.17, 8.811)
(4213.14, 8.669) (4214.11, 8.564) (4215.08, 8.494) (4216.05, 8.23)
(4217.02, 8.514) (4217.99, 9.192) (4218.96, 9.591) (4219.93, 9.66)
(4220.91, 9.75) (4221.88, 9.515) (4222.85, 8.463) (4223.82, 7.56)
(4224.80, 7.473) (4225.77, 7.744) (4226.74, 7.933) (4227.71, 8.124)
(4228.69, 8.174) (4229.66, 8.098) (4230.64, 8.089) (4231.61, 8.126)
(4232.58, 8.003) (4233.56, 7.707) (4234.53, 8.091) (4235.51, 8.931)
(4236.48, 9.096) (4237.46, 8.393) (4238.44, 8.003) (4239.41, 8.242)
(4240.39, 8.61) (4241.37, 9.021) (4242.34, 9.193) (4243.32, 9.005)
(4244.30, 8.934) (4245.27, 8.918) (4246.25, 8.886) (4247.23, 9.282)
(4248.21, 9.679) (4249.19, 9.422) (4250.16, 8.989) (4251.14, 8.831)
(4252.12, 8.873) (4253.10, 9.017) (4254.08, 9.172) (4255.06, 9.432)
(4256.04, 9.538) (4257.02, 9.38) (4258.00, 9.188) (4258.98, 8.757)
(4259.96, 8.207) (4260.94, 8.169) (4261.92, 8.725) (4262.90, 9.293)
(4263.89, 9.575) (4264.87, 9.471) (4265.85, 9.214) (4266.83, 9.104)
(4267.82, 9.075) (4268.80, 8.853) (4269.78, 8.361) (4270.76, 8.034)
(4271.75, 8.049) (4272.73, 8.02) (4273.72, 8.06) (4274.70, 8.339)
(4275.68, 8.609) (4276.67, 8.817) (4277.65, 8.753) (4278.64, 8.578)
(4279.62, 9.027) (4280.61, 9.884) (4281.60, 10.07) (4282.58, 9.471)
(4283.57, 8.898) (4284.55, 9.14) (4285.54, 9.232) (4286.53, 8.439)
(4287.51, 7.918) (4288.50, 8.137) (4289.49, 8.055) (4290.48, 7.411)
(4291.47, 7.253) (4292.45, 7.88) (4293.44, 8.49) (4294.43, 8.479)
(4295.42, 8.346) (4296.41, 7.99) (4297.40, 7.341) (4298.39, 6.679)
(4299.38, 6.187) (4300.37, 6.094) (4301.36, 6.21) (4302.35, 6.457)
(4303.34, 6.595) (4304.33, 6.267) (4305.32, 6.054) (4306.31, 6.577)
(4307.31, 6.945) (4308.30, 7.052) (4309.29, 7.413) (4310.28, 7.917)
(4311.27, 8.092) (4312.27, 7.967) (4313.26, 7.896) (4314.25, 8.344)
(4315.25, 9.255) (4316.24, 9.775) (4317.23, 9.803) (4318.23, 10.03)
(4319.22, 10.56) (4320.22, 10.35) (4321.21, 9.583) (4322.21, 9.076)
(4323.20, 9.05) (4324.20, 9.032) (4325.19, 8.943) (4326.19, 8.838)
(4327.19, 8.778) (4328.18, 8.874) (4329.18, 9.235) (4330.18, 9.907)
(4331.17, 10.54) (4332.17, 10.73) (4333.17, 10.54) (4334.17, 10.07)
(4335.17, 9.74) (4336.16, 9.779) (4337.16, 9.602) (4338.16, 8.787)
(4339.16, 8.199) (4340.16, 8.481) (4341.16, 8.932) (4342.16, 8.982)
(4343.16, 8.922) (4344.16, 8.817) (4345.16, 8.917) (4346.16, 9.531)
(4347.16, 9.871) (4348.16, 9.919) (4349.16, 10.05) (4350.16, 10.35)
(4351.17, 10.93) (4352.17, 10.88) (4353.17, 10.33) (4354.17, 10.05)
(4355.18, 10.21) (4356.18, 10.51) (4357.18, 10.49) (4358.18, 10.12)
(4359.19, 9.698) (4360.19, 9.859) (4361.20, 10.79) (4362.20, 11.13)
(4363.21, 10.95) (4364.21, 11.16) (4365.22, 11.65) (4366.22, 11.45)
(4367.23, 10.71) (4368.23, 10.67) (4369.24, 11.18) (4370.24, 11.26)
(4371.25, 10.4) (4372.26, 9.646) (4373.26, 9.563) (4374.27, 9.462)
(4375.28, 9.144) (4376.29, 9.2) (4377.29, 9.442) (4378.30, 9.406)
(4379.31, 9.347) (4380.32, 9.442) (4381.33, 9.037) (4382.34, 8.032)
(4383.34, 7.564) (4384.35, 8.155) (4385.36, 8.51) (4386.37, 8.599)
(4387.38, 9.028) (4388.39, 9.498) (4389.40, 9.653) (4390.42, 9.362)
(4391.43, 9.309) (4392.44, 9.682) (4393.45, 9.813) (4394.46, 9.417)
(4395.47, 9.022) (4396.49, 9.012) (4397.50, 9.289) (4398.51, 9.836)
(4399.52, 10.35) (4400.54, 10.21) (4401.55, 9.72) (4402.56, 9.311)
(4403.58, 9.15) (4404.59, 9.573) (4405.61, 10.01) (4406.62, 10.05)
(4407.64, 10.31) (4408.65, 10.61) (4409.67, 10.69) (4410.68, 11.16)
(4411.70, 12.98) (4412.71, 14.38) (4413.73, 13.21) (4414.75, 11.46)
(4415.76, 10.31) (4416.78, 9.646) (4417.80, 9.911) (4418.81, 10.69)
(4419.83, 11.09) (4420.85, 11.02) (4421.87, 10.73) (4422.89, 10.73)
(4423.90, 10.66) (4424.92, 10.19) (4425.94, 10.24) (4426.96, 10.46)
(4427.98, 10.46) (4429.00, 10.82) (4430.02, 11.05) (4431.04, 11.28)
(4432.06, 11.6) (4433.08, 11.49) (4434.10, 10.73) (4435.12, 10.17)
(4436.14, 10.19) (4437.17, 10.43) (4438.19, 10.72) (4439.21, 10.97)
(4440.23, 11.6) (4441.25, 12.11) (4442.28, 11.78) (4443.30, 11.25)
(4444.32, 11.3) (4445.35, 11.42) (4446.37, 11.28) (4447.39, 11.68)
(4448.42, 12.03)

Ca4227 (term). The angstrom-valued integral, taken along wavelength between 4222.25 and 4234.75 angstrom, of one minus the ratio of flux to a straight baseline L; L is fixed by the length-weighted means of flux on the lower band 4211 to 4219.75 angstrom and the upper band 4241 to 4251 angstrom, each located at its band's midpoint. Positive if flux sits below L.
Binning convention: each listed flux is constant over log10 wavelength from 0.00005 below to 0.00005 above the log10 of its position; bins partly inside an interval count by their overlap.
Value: 1.35 angstrom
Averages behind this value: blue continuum 8.81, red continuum 9.13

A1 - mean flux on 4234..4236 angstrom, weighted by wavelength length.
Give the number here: 8.52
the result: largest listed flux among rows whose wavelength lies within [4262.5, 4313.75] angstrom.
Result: 10.07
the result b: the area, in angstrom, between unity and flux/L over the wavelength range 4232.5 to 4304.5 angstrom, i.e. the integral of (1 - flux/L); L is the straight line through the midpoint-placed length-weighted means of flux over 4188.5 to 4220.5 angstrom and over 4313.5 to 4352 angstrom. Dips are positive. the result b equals 5.17 angstrom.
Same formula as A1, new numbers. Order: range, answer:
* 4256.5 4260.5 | 8.88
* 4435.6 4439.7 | 10.6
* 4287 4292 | 7.77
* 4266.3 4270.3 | 8.85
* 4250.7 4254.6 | 8.97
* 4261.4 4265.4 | 9.25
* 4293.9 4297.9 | 8.03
